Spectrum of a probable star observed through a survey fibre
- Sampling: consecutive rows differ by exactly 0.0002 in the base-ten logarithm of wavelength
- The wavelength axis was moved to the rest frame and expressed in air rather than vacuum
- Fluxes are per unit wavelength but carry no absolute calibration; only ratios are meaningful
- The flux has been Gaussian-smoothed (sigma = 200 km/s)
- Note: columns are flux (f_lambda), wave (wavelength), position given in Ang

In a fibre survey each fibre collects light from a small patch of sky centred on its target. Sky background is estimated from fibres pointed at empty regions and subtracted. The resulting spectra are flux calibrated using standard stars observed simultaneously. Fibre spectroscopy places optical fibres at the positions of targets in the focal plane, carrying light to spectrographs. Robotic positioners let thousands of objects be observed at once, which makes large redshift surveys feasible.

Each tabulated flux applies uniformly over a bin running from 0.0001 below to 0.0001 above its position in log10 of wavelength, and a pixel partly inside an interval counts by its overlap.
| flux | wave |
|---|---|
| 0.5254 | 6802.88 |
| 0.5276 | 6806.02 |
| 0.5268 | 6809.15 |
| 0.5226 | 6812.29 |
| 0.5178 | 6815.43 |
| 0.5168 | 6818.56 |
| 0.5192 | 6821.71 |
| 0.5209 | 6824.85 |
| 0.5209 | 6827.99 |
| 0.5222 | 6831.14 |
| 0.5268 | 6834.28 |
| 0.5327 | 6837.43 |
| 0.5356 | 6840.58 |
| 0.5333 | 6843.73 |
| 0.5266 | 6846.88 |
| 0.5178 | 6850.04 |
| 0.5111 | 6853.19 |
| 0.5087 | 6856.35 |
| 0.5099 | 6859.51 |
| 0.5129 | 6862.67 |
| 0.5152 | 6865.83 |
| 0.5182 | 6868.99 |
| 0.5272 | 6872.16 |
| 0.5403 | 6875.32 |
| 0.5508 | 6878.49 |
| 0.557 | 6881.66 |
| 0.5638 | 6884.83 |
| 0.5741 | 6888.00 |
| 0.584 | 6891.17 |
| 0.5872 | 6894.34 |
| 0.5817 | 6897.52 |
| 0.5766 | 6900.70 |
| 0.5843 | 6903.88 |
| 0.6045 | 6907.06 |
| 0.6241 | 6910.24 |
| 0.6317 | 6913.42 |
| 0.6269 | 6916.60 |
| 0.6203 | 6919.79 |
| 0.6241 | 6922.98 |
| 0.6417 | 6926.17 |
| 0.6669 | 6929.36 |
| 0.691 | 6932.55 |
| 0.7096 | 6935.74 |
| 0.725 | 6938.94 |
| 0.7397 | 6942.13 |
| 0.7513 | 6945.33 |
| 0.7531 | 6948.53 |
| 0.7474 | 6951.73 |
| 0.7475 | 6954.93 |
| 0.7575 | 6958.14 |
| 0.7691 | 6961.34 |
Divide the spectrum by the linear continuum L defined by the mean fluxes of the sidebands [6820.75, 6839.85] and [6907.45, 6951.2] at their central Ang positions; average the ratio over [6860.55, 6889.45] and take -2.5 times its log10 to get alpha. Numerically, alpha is 0.10 mag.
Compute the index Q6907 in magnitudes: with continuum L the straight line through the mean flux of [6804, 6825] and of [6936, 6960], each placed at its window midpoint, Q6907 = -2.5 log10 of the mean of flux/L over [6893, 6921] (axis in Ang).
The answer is 0.122 mag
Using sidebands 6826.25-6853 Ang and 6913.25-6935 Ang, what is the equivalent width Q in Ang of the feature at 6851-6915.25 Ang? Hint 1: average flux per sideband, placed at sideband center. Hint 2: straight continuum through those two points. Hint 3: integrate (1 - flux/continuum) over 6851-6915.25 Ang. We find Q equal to 3.3 Ang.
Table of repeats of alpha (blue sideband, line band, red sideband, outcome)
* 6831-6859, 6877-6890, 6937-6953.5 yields 0.08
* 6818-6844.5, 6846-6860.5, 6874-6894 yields 0.06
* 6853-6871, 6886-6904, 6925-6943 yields 0.03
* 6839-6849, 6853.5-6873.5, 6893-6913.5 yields 0.08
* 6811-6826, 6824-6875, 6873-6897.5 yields 0.04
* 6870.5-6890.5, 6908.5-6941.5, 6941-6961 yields 0.03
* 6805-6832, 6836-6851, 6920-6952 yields 0.06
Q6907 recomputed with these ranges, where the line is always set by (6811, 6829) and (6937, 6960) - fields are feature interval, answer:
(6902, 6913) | 0.114 mag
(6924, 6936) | 0.066 mag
